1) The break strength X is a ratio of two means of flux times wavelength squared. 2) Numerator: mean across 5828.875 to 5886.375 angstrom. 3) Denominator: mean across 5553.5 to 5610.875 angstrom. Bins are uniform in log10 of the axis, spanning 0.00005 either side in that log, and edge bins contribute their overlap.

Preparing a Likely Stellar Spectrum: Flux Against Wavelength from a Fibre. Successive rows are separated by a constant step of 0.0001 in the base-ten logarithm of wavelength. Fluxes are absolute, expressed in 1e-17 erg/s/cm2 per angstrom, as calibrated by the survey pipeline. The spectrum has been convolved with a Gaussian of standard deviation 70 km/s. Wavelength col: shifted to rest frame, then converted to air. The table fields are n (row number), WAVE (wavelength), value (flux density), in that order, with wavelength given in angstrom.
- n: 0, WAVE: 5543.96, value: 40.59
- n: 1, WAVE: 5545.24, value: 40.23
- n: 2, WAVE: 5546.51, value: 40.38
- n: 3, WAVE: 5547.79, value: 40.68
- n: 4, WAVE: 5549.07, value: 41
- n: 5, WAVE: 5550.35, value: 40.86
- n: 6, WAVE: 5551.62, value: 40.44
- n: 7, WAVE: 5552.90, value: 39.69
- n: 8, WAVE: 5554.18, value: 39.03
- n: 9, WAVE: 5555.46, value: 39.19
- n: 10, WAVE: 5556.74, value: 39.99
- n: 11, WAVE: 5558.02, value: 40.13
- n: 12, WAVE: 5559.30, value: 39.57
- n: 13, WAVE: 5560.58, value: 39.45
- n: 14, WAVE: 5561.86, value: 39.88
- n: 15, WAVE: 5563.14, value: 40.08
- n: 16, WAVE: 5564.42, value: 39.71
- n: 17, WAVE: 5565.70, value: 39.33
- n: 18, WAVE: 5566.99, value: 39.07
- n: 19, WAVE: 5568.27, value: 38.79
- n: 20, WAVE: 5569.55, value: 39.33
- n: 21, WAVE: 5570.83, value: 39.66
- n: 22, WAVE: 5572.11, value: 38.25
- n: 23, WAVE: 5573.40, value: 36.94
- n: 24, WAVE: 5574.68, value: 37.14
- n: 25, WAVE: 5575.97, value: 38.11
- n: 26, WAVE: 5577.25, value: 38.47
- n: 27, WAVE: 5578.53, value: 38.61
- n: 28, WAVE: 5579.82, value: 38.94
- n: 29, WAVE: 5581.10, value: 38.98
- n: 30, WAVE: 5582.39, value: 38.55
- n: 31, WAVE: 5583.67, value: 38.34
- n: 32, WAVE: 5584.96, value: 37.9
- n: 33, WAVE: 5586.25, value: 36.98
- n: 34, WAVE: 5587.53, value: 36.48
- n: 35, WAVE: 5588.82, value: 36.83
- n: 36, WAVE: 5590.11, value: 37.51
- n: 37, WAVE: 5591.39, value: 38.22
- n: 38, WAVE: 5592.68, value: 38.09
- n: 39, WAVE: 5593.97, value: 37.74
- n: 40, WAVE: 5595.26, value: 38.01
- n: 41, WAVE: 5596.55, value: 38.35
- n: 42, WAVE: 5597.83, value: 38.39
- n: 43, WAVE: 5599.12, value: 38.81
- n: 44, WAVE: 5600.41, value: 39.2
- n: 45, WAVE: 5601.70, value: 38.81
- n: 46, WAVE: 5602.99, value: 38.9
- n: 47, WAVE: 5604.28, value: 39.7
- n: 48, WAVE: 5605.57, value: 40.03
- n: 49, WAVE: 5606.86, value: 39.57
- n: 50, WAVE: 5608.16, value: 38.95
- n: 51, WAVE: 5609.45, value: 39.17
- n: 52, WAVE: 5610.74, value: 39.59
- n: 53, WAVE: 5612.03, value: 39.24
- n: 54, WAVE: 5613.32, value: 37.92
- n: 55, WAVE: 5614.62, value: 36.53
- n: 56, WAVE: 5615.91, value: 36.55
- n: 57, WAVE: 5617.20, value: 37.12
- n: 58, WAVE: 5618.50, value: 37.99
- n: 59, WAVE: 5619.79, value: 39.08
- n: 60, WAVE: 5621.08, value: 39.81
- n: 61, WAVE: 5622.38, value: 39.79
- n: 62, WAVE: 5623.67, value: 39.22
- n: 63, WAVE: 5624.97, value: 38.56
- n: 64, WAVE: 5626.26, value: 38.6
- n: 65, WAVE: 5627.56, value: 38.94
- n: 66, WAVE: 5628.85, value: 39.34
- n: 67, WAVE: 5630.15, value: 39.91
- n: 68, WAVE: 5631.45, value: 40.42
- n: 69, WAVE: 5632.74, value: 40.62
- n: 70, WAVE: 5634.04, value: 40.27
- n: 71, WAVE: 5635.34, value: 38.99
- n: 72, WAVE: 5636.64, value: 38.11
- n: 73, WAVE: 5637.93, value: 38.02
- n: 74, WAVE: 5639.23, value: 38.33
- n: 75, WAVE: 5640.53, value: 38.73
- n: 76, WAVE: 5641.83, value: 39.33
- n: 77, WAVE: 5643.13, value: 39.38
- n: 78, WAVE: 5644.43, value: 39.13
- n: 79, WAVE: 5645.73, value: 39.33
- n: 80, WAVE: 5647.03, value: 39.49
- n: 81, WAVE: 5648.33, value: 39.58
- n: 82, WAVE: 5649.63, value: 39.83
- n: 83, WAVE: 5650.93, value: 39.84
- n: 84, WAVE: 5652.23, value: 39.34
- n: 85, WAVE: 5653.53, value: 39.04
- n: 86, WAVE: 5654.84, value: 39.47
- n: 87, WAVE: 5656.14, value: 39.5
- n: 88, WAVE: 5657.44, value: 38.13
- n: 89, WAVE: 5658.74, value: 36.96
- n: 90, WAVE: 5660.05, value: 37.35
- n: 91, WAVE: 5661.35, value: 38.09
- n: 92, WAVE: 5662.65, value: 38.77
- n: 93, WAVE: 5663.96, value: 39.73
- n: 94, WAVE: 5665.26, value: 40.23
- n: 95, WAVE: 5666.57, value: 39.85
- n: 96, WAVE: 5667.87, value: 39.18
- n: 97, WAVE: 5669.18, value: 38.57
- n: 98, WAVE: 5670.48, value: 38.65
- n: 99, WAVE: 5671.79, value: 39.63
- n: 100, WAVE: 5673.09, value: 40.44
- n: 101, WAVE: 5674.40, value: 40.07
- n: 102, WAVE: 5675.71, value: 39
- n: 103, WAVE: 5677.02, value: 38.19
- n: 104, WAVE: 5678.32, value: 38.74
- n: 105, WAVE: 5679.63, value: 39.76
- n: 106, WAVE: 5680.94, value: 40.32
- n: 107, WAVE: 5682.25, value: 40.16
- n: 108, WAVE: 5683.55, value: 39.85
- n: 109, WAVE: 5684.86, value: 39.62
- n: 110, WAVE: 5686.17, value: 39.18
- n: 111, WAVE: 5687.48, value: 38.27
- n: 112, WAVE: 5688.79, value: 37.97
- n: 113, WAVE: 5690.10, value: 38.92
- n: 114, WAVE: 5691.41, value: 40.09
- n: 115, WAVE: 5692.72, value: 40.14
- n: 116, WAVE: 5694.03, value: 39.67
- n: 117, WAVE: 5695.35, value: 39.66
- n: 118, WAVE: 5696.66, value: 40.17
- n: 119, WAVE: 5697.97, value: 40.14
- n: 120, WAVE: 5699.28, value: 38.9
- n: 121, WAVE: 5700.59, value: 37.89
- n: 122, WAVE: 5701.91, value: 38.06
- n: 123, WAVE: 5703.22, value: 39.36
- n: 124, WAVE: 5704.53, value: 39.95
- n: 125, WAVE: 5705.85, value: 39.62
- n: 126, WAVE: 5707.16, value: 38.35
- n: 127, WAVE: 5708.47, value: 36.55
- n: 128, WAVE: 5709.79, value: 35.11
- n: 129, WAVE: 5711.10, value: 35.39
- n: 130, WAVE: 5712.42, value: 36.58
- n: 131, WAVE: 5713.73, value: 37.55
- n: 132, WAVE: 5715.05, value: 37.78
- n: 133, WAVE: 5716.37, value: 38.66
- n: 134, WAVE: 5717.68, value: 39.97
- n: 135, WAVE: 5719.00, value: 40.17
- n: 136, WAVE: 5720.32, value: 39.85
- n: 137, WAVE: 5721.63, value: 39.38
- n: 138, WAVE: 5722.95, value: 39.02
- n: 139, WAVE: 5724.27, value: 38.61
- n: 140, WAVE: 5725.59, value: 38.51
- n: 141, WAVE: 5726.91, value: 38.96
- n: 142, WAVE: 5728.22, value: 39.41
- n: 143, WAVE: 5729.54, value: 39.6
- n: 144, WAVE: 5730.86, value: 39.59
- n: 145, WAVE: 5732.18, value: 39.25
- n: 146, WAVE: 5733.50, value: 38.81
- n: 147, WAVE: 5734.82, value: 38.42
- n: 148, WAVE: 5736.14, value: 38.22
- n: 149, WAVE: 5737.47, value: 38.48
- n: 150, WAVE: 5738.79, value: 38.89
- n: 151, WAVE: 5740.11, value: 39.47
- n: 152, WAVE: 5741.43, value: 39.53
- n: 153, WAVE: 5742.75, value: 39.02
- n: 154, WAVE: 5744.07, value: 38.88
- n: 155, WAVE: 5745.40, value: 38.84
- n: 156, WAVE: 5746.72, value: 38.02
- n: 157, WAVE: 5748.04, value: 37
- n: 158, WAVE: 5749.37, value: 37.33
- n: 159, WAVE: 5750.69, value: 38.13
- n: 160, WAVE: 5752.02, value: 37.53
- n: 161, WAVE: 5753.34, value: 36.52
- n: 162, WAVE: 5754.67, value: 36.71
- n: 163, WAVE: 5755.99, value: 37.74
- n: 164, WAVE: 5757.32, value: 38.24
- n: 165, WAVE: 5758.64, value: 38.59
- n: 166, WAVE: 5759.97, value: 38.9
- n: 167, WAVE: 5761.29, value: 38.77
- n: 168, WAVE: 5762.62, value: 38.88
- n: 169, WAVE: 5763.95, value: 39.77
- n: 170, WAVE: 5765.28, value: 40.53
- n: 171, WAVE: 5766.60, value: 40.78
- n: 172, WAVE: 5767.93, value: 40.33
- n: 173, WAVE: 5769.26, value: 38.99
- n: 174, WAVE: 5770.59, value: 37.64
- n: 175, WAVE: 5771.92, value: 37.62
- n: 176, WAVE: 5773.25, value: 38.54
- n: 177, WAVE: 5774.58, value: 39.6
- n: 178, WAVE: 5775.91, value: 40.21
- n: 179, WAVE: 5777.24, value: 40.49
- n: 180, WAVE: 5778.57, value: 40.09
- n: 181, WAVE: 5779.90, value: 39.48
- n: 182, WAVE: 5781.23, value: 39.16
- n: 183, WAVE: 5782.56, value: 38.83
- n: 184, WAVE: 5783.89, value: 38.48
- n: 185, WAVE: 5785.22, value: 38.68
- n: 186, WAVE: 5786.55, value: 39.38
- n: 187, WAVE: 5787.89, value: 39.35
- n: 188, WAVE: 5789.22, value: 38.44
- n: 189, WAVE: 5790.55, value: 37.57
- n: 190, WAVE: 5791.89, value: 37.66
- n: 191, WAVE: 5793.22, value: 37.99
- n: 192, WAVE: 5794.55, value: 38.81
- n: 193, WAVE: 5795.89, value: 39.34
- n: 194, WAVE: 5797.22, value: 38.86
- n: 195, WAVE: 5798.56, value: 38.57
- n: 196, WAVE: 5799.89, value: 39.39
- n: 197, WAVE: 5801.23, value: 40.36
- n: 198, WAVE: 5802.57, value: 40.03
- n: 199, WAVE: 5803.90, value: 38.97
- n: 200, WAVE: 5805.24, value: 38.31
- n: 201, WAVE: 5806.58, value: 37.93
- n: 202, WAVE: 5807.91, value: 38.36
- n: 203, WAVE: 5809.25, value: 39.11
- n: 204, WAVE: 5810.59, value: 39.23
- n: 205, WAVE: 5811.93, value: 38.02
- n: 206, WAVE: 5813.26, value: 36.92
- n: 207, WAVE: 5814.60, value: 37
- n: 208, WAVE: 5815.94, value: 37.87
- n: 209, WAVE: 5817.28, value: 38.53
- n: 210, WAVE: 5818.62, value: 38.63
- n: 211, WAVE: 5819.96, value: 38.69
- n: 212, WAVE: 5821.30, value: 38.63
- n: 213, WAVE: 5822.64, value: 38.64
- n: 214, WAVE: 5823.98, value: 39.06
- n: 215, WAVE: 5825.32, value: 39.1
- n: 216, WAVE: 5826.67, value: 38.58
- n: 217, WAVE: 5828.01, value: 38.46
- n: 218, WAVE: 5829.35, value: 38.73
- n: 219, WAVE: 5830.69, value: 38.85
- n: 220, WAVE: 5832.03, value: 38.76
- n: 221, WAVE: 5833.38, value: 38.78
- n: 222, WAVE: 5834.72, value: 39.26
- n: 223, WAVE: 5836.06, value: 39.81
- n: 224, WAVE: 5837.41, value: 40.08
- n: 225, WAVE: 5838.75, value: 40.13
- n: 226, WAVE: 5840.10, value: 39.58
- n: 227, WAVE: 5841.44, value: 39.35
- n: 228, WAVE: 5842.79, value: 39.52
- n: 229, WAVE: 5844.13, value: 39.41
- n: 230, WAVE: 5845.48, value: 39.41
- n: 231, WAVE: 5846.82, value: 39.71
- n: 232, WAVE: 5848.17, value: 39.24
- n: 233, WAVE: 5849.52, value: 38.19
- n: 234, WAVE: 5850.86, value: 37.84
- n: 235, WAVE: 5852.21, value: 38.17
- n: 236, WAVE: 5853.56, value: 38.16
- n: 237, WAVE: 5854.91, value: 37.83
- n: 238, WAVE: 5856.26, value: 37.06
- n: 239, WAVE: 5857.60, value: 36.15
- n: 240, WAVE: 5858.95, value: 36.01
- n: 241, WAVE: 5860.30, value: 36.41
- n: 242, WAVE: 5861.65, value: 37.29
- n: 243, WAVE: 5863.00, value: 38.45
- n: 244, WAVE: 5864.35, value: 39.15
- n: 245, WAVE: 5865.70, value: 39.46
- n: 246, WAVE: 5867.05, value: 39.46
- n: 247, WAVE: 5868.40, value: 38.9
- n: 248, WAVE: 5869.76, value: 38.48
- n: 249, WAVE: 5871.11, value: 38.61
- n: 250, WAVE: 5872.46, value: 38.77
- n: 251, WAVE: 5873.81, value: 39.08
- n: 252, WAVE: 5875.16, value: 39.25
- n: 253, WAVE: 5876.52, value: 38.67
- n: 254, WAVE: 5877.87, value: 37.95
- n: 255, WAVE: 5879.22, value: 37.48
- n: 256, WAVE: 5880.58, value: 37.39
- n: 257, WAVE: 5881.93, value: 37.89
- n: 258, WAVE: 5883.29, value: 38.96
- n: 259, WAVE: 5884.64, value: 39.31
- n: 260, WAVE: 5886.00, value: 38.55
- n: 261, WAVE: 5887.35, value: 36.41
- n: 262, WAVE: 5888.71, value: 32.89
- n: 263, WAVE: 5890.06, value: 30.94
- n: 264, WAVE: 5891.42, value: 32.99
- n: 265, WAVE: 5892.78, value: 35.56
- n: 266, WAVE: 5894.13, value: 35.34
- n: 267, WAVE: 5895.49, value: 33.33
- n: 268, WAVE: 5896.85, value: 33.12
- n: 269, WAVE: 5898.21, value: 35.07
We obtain 1.10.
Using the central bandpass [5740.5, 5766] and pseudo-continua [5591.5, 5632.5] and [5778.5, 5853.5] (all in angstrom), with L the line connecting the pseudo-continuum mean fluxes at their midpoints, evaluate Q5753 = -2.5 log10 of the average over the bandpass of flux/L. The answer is 0.01 mag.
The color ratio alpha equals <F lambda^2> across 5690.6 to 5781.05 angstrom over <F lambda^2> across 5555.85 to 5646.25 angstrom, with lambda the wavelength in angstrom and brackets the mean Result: 1.0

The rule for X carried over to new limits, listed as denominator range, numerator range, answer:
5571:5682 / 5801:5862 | 1.07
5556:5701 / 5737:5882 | 1.06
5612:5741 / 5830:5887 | 1.06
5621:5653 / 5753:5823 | 1.04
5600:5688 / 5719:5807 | 1.04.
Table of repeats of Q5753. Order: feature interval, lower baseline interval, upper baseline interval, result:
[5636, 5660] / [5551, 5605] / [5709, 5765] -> -0.01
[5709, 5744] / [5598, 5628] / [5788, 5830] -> 0.00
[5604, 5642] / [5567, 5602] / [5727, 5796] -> -0.02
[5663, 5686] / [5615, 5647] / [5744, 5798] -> -0.02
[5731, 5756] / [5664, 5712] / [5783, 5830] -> 0.02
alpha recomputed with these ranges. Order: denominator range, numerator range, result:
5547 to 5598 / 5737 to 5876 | 1.08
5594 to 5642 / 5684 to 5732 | 1.03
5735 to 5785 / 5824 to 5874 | 1.03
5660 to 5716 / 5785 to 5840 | 1.04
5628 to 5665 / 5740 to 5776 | 1.03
